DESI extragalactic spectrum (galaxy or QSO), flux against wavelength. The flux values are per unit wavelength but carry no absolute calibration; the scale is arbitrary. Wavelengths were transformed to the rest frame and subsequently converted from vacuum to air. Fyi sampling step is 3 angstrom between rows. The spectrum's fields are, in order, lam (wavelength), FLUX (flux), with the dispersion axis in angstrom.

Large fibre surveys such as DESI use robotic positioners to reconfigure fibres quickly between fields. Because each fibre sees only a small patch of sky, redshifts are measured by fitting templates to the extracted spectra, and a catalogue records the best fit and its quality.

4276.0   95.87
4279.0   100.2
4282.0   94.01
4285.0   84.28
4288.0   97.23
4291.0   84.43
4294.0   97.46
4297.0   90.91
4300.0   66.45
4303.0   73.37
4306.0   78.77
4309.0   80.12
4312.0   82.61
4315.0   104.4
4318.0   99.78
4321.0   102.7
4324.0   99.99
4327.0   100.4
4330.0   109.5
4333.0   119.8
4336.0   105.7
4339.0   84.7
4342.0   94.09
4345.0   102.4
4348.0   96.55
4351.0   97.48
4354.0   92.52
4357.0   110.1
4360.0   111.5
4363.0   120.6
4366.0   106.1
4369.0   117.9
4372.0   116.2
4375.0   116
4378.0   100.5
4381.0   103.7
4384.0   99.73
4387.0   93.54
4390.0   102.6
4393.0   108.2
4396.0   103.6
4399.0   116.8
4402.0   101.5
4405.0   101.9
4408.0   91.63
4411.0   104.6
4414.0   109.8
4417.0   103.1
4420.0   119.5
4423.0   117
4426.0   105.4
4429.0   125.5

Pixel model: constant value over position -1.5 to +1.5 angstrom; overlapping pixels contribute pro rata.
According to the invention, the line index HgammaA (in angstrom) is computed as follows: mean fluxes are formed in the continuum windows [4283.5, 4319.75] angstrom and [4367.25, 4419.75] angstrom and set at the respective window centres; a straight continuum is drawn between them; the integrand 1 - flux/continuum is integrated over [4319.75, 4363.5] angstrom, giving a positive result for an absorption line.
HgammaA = -3.6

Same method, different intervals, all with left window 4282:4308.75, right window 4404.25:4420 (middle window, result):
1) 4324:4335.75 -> -2.3 angstrom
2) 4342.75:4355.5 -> -0.5 angstrom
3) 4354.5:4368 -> -2.2 angstrom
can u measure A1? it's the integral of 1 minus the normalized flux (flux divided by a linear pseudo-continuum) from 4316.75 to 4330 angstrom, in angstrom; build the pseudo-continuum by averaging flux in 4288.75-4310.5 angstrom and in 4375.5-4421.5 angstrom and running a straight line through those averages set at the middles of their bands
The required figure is -2.2 angstrom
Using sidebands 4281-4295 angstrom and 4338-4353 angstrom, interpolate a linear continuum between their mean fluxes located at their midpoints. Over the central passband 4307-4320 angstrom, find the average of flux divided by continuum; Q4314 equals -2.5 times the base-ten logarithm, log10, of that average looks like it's 0.02 mag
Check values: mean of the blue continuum 91.2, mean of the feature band 91.7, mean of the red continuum 95.3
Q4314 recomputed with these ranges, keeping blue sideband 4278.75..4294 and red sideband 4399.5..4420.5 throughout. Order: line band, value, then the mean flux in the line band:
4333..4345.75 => -0.020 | 99.1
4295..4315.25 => 0.154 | 81.4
